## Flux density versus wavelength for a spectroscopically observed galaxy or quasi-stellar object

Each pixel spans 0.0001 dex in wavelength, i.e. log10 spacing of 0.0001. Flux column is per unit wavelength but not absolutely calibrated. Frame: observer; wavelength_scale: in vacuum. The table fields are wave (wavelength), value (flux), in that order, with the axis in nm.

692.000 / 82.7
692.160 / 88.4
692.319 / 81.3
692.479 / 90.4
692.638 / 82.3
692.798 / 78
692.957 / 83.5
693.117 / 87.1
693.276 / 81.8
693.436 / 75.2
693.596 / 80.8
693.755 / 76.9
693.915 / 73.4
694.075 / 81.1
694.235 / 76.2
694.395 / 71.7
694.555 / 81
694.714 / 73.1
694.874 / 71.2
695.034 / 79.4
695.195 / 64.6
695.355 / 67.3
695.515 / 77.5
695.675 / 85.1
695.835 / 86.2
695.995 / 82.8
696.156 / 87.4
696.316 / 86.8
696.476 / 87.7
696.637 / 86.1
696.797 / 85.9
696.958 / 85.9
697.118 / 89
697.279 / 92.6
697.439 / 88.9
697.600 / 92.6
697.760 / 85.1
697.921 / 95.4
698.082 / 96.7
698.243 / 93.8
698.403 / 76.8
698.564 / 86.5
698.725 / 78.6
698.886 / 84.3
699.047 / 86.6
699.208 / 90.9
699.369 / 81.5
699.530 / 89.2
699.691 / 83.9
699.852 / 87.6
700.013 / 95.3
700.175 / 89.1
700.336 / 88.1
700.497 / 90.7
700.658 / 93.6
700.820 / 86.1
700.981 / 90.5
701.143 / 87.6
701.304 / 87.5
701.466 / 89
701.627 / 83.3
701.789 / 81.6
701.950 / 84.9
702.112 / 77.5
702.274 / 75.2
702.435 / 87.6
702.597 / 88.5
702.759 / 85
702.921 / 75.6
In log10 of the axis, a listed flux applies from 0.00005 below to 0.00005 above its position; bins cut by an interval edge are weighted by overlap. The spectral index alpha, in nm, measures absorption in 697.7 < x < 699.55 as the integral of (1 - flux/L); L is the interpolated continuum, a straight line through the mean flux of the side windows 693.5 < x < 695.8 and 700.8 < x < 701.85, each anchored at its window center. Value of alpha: -0.11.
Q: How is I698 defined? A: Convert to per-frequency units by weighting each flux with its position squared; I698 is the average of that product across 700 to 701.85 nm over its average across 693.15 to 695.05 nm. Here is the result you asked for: 1.17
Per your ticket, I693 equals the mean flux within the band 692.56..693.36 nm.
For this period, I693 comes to 82.5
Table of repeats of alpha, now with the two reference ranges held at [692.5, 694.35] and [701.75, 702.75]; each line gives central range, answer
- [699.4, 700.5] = -0.09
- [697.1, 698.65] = -0.16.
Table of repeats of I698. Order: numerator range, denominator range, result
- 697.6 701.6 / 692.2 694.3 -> 1.11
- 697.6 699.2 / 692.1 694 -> 1.09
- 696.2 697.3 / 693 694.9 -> 1.13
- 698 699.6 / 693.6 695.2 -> 1.16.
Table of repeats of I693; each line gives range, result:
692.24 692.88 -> 83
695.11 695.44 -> 66.1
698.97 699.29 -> 88.7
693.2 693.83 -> 78.7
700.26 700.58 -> 89.6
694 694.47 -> 76.3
